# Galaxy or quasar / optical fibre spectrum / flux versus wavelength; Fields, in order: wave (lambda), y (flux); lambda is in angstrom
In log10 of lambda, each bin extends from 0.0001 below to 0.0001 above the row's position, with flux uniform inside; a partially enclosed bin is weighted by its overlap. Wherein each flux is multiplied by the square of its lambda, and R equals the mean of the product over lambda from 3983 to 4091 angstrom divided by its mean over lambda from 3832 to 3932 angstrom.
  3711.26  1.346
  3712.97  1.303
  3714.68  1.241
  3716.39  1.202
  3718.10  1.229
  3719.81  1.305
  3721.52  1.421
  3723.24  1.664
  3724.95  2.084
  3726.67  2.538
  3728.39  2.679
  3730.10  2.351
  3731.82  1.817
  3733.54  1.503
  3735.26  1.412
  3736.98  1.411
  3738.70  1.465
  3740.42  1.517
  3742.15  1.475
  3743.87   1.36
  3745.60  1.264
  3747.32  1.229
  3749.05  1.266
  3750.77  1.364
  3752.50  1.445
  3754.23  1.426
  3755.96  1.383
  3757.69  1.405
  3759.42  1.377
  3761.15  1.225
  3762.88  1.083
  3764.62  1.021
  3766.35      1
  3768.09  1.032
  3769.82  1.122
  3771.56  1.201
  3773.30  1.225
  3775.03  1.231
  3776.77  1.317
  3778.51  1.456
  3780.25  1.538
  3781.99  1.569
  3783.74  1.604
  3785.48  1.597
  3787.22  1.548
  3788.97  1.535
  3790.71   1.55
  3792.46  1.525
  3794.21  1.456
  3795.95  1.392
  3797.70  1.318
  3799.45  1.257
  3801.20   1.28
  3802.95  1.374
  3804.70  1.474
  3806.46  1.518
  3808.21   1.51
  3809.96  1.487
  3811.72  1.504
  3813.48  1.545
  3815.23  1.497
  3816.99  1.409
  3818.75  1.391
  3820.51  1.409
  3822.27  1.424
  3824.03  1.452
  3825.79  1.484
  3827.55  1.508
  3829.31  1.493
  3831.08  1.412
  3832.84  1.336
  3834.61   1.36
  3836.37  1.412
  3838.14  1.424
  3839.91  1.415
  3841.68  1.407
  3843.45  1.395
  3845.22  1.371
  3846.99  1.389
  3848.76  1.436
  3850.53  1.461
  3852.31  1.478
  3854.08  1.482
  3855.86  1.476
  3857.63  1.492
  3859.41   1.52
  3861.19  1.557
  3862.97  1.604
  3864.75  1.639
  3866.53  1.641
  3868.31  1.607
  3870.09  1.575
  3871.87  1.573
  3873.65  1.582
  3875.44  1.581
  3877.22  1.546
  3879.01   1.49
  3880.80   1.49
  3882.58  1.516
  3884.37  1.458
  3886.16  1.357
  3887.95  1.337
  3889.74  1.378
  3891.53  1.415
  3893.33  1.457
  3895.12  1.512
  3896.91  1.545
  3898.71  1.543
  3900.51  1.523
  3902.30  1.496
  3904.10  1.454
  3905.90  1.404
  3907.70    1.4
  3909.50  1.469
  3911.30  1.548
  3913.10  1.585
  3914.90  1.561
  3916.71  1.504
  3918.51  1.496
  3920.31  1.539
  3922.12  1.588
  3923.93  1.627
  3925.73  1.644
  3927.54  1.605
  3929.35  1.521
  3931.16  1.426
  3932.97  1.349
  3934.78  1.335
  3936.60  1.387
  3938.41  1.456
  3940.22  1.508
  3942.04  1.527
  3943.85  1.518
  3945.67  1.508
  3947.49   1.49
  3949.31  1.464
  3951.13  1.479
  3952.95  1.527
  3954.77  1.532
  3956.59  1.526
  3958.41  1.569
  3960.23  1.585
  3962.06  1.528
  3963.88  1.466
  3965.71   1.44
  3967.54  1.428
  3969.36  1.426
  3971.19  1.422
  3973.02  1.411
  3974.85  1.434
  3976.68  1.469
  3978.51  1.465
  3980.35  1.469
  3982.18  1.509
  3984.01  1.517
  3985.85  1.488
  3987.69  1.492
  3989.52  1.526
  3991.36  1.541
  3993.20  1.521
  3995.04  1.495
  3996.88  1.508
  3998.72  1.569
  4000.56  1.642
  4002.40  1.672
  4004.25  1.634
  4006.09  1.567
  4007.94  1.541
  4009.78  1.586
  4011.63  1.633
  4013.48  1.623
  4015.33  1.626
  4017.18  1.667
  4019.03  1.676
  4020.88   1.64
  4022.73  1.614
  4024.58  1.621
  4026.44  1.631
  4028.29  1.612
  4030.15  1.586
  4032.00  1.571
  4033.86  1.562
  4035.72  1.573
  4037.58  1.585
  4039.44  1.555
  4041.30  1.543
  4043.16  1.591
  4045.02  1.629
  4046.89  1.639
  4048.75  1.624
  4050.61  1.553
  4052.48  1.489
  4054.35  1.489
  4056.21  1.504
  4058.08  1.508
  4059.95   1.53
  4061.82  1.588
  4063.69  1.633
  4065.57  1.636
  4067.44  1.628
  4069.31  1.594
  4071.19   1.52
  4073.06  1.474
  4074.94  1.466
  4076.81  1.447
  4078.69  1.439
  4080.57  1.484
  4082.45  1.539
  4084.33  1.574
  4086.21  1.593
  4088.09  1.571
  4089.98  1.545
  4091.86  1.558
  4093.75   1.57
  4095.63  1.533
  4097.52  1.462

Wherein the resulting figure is 1.1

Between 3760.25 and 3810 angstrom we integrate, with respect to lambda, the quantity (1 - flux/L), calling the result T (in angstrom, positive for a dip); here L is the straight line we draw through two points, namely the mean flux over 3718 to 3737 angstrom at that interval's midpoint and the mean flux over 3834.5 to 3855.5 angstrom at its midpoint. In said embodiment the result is 8.1 angstrom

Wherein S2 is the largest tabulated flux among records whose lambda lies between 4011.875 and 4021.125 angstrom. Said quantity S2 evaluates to 1.676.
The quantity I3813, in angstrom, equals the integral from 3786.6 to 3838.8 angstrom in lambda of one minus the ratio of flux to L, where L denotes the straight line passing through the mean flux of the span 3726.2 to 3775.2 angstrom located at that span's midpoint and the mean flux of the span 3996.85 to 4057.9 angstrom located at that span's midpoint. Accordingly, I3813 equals 1.0 angstrom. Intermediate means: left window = 1.44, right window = 1.59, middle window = 1.44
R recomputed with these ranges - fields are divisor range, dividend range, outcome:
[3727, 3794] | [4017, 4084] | 1.26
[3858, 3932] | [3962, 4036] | 1.07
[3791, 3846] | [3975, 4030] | 1.21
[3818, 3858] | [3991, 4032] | 1.22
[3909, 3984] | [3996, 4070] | 1.11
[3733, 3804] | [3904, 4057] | 1.26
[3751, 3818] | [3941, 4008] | 1.21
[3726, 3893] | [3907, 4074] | 1.16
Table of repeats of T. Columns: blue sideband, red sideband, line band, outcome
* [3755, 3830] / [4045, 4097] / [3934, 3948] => 0.1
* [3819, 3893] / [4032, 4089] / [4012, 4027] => -1.0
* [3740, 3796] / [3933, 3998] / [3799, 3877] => -4.0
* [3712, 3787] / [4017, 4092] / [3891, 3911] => 0.4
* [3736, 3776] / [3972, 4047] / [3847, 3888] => -3.2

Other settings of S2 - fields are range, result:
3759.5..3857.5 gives 1.604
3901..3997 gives 1.644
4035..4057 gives 1.639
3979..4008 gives 1.672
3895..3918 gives 1.585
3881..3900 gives 1.545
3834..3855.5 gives 1.482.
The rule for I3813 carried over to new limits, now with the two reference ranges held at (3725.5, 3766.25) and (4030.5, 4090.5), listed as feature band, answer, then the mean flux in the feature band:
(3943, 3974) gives 1.04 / 1.49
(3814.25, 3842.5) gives 1.81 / 1.43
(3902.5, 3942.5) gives 1.04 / 1.5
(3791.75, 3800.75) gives 0.83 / 1.38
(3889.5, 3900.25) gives 0.35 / 1.48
